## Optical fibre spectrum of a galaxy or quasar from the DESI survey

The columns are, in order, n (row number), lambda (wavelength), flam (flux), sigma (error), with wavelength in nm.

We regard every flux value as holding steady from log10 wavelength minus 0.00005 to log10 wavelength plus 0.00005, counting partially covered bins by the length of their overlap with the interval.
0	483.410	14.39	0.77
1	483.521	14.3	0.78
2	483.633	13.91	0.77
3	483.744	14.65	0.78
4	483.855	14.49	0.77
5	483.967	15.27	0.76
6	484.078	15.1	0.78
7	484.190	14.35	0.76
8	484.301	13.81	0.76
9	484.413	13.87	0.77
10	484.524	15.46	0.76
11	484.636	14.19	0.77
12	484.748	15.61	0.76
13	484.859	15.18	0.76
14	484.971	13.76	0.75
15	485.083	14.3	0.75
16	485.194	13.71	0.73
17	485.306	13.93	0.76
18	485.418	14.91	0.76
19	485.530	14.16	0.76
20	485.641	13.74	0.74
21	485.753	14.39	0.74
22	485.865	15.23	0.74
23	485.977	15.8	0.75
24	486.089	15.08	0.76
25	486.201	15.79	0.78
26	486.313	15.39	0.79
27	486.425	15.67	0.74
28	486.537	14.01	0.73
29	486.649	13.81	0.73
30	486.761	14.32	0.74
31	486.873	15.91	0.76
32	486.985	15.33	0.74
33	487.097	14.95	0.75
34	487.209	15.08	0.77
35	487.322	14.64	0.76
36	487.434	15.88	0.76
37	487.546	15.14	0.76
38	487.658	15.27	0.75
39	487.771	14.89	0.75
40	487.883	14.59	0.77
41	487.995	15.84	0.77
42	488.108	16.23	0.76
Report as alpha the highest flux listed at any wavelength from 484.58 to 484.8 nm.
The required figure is 15.61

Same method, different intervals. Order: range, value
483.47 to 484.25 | 15.27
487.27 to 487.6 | 15.88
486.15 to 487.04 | 15.91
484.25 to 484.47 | 13.87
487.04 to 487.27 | 15.08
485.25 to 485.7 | 14.91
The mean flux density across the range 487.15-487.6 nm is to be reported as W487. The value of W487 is 15.2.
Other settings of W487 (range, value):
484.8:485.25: 14.3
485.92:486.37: 15.5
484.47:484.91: 15.1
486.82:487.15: 15.4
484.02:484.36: 14.4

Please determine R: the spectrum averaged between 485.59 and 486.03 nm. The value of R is 14.8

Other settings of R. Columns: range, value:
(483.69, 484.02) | 14.8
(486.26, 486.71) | 14.7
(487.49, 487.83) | 15.1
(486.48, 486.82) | 14.1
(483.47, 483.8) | 14.3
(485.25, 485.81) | 14.2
